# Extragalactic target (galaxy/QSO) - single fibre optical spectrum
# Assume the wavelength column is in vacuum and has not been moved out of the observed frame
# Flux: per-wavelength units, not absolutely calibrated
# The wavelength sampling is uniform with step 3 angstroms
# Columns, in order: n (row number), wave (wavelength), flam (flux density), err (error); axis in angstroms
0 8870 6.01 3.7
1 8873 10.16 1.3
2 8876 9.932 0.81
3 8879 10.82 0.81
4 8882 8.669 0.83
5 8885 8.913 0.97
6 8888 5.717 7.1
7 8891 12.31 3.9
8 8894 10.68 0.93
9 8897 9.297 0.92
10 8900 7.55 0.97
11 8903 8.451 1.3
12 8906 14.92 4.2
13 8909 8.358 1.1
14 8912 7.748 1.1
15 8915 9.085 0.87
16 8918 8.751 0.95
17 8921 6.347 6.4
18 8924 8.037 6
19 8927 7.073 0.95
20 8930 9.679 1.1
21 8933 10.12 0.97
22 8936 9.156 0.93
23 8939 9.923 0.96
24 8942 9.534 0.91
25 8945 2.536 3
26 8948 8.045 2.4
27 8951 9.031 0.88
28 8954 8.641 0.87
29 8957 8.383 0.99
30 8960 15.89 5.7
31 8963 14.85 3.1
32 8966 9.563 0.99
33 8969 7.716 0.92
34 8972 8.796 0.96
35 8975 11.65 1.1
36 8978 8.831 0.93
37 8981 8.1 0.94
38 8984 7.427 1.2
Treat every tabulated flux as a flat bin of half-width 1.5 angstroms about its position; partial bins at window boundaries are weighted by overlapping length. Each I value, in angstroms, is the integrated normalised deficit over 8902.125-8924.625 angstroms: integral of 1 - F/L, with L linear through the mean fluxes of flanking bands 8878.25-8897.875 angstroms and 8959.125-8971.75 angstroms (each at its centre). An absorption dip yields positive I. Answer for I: 2.4 angstroms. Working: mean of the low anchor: 9.44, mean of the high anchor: 11.5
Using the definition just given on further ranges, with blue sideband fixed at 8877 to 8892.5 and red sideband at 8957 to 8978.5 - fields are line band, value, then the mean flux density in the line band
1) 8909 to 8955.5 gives 9.0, 8.25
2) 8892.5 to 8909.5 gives -0.6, 9.97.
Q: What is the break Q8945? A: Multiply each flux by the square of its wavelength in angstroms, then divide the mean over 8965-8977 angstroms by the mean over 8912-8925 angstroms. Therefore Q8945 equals 1.2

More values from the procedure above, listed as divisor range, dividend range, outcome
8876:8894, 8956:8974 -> 1.18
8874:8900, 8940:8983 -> 1.01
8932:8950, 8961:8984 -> 1.22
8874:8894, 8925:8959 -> 0.90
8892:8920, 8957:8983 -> 1.13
